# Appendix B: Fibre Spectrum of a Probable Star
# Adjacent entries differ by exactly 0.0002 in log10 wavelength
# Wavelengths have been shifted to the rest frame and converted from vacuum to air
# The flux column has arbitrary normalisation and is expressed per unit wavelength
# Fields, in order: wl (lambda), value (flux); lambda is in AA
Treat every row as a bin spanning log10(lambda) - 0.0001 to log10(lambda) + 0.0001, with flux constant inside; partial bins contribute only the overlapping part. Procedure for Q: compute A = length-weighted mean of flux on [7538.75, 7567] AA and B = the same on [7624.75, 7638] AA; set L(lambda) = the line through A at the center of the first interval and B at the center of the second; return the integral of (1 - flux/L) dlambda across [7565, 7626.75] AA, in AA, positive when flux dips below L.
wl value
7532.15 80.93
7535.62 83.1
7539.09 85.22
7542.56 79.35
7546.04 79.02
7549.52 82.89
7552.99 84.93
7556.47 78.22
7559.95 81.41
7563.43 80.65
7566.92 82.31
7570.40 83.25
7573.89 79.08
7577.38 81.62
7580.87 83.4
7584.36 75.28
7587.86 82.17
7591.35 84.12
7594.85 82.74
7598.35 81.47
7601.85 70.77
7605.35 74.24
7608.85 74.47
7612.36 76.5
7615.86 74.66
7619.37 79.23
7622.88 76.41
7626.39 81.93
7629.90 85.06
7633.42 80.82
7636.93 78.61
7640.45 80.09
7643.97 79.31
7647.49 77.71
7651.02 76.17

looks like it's 1.9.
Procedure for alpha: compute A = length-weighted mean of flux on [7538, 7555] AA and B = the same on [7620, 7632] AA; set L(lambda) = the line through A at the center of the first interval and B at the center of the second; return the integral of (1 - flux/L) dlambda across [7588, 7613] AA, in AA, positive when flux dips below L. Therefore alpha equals 1.0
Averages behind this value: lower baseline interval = 82.1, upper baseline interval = 80.9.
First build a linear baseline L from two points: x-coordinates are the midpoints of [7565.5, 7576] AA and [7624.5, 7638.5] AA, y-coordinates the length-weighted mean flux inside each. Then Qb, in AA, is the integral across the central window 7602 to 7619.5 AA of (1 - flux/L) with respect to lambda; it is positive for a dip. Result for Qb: 1.41 AA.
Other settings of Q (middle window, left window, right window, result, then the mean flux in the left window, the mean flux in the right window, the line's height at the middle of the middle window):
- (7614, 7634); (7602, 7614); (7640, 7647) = -0.8 AA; 74.5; 79.3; 76.6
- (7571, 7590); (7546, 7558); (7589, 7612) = -0.3 AA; 81.7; 78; 79.5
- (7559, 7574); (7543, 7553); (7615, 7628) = -0.2 AA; 81.4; 78.2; 80.6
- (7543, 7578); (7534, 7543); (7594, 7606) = -0.1 AA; 83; 77.2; 80.9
